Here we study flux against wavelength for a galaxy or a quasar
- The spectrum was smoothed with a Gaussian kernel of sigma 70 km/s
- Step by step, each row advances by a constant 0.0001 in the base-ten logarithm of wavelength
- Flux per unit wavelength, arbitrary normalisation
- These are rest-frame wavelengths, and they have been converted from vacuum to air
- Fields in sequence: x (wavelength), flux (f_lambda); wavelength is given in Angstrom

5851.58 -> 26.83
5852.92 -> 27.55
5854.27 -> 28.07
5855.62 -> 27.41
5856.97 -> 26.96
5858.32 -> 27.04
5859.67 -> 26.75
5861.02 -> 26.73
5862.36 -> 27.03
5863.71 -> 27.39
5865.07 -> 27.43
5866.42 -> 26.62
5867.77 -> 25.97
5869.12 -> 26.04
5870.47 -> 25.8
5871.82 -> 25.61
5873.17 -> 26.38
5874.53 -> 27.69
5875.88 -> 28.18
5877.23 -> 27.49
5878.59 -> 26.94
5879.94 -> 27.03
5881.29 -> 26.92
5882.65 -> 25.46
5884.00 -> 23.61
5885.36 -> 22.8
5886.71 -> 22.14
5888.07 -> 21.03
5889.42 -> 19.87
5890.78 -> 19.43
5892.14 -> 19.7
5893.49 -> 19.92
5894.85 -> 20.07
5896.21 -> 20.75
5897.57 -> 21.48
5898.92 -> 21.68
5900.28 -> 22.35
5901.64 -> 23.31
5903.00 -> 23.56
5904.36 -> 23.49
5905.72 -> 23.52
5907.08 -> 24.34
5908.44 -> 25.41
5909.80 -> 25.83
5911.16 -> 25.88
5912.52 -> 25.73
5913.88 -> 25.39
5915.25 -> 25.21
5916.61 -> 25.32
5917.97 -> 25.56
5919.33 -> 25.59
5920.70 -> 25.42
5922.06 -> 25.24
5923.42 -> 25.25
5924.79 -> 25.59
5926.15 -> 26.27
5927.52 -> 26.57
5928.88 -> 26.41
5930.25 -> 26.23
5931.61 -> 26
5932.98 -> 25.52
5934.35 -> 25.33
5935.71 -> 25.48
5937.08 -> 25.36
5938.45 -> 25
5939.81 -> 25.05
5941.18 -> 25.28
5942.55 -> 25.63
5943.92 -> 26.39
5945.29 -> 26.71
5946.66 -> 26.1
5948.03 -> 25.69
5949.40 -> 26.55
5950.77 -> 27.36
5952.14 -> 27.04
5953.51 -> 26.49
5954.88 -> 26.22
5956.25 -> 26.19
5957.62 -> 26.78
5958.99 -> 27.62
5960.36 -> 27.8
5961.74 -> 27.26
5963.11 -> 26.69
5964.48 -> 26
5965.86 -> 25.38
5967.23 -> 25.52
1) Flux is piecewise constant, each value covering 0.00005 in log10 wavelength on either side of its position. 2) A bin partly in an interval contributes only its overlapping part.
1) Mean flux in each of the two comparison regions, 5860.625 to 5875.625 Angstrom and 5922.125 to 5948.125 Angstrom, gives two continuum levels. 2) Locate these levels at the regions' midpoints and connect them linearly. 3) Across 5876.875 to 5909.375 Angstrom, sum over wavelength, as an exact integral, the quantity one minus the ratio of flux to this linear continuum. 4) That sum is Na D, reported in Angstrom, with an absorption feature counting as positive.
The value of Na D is 4.1 Angstrom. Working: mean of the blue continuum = 26.7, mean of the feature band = 23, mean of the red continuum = 25.8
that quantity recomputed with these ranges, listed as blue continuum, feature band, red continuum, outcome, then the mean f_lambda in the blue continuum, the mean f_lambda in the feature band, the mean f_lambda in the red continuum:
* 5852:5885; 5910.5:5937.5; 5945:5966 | 1.0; 26.7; 25.7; 26.6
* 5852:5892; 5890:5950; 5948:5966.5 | 3.9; 25.7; 24.5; 26.7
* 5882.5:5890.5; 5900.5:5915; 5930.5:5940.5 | -0.6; 22.1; 24.6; 25.4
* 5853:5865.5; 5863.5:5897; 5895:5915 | 1.7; 27.2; 24.3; 23.7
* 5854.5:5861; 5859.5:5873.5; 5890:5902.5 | -0.5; 27.1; 26.5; 21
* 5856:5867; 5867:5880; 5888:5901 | -1.1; 27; 26.7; 20.6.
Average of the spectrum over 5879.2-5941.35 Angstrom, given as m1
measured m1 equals 24.2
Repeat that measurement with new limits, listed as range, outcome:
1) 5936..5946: 25.6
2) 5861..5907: 24.2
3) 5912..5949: 25.7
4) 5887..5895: 20.1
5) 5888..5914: 22.6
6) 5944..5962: 26.7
